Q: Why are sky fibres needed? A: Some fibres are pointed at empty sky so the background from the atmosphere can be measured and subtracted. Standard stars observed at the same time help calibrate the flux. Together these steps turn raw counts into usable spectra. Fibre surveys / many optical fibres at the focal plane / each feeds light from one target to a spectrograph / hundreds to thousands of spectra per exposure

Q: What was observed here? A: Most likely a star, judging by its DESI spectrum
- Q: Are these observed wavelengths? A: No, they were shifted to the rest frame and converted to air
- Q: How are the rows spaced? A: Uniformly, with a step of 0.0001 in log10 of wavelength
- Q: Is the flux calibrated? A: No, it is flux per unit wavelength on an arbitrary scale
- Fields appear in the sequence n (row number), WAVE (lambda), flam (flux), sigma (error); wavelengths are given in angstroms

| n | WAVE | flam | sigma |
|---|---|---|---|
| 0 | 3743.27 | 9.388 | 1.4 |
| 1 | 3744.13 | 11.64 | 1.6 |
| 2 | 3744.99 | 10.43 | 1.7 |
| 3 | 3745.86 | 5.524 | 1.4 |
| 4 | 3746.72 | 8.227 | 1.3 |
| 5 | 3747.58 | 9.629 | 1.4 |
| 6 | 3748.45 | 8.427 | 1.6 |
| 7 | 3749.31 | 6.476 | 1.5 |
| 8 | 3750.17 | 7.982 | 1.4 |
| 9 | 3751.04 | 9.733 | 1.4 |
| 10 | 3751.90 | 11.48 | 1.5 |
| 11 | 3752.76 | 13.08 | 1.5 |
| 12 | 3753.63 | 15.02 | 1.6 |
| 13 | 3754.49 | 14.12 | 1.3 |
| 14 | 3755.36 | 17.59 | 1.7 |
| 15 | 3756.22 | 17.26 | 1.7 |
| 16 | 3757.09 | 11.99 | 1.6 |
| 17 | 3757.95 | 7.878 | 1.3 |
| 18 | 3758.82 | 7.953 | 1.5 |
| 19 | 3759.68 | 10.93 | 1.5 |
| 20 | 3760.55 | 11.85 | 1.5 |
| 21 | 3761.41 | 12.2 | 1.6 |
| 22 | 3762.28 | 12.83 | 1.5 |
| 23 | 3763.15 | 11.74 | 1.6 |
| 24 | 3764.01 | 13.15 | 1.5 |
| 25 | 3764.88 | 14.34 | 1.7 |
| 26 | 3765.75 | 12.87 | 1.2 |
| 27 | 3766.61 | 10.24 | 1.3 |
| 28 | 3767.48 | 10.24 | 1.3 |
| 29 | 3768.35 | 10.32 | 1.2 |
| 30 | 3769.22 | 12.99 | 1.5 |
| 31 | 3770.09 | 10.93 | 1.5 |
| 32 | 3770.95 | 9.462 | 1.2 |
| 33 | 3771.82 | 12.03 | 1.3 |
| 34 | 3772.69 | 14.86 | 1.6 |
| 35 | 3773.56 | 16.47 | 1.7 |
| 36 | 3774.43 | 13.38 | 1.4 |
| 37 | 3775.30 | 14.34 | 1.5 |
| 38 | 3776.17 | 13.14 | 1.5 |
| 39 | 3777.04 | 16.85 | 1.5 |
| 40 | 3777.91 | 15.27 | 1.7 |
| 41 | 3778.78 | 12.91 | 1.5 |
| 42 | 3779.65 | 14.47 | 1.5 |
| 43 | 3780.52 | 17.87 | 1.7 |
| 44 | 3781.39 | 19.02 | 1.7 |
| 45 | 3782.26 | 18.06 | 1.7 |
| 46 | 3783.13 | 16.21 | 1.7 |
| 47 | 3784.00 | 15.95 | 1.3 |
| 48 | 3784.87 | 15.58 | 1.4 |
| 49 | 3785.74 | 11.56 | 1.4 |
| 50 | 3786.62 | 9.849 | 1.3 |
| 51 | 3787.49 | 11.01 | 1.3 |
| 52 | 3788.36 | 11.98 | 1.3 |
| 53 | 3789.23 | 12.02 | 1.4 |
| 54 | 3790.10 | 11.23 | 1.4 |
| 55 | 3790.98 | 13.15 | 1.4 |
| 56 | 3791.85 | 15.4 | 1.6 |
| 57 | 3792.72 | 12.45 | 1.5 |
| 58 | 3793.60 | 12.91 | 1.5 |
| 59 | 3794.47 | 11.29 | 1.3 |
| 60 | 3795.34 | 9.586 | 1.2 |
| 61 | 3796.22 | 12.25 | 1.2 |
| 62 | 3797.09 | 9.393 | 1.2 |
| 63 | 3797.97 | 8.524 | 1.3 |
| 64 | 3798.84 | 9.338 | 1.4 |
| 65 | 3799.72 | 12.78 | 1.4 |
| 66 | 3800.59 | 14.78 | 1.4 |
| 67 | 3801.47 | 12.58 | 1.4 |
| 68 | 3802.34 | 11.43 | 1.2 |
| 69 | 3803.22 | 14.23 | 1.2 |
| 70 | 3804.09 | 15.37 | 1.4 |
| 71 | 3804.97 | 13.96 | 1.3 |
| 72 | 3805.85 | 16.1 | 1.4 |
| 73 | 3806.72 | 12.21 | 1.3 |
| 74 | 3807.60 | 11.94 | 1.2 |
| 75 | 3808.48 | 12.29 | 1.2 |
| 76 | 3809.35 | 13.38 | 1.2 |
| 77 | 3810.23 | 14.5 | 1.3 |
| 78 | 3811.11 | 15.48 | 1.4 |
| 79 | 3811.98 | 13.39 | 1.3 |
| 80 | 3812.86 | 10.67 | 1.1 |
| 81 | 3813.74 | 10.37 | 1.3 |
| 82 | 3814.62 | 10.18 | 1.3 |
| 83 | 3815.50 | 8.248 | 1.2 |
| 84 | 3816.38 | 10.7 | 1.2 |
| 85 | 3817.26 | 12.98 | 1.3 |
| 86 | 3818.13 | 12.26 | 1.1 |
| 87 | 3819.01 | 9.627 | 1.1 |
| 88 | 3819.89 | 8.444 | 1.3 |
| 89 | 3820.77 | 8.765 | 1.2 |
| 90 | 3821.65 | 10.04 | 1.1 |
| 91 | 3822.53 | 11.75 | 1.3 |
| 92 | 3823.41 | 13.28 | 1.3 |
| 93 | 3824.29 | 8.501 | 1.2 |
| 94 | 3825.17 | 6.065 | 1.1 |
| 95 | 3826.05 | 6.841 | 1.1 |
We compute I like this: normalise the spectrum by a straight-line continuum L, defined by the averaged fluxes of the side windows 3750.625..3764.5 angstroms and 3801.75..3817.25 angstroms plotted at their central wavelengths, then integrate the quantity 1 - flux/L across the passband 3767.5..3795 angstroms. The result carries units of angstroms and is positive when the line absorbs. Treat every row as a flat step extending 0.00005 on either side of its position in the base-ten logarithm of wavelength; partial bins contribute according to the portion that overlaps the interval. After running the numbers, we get -2.3 angstroms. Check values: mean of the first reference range 12.4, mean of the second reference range 12.6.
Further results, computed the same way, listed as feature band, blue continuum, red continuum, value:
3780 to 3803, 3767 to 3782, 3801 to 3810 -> 1.10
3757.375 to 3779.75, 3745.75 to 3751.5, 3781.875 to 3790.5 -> -3.03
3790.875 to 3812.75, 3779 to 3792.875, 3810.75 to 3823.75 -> -0.37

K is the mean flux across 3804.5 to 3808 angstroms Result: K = 13.6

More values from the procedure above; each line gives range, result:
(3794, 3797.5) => 10.7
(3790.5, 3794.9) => 13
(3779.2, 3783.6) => 17.1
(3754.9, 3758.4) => 13.6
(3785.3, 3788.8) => 11.1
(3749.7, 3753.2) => 10.5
